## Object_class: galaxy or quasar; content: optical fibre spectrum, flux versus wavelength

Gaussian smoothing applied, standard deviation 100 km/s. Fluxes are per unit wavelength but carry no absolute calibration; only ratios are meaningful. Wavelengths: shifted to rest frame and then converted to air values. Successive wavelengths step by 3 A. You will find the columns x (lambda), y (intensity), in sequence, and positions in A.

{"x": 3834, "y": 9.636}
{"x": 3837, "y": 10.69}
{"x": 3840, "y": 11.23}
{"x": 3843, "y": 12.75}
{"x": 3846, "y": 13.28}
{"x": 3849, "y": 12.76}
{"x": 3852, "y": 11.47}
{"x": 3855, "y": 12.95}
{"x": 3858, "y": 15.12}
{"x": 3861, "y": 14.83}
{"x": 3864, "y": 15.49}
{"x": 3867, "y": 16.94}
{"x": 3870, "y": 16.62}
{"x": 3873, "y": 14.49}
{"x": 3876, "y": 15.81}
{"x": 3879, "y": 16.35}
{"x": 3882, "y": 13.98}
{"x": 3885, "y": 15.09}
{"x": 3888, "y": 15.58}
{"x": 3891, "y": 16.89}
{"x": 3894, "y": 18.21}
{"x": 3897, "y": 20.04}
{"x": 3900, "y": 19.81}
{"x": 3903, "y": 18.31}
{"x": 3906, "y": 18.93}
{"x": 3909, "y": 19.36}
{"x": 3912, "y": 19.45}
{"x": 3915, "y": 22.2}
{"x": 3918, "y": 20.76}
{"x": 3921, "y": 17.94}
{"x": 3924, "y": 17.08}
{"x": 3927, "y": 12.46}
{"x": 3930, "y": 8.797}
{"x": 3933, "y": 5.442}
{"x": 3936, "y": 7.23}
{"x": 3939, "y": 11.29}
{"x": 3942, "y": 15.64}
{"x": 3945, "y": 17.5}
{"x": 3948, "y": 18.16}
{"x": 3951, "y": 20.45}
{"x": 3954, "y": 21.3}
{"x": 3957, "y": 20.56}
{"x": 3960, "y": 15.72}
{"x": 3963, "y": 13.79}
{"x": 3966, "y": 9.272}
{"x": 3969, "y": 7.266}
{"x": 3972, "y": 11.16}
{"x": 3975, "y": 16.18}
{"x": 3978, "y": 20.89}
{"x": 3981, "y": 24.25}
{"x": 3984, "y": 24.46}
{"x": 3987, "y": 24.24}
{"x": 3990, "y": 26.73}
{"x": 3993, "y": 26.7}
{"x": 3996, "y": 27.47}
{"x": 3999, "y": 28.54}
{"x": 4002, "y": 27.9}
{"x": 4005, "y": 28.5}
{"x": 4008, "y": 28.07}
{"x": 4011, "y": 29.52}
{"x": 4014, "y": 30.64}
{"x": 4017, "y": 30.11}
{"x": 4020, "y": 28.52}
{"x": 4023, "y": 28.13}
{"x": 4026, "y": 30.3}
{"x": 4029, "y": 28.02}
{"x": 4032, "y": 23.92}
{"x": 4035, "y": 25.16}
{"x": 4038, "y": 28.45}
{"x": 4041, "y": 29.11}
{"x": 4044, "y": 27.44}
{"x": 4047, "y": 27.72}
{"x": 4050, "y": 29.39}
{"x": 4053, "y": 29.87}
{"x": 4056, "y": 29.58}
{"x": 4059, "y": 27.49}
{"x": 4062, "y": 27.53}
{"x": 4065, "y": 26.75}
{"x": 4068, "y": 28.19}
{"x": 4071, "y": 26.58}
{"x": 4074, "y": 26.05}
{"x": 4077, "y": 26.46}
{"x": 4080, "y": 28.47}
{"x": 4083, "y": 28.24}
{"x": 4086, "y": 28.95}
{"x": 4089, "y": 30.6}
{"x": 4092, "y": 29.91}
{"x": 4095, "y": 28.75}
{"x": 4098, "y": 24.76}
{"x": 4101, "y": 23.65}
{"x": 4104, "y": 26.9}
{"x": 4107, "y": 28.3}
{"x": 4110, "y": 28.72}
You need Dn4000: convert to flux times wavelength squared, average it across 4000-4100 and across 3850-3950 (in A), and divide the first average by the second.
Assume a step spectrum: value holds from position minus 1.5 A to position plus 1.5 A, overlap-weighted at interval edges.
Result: 1.9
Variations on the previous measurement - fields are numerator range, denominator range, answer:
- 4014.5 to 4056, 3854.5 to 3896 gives 1.95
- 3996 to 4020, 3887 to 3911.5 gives 1.65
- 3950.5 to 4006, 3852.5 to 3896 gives 1.41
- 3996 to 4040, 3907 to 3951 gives 1.91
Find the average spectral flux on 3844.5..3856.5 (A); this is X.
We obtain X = 12.6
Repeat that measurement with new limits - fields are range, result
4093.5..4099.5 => 26.8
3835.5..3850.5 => 12.1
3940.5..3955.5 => 18.6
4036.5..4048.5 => 28.2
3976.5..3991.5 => 24.1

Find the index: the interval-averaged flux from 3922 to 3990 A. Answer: 15.9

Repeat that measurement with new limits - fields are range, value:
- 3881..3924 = 18.3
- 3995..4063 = 28.3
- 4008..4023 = 29.4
